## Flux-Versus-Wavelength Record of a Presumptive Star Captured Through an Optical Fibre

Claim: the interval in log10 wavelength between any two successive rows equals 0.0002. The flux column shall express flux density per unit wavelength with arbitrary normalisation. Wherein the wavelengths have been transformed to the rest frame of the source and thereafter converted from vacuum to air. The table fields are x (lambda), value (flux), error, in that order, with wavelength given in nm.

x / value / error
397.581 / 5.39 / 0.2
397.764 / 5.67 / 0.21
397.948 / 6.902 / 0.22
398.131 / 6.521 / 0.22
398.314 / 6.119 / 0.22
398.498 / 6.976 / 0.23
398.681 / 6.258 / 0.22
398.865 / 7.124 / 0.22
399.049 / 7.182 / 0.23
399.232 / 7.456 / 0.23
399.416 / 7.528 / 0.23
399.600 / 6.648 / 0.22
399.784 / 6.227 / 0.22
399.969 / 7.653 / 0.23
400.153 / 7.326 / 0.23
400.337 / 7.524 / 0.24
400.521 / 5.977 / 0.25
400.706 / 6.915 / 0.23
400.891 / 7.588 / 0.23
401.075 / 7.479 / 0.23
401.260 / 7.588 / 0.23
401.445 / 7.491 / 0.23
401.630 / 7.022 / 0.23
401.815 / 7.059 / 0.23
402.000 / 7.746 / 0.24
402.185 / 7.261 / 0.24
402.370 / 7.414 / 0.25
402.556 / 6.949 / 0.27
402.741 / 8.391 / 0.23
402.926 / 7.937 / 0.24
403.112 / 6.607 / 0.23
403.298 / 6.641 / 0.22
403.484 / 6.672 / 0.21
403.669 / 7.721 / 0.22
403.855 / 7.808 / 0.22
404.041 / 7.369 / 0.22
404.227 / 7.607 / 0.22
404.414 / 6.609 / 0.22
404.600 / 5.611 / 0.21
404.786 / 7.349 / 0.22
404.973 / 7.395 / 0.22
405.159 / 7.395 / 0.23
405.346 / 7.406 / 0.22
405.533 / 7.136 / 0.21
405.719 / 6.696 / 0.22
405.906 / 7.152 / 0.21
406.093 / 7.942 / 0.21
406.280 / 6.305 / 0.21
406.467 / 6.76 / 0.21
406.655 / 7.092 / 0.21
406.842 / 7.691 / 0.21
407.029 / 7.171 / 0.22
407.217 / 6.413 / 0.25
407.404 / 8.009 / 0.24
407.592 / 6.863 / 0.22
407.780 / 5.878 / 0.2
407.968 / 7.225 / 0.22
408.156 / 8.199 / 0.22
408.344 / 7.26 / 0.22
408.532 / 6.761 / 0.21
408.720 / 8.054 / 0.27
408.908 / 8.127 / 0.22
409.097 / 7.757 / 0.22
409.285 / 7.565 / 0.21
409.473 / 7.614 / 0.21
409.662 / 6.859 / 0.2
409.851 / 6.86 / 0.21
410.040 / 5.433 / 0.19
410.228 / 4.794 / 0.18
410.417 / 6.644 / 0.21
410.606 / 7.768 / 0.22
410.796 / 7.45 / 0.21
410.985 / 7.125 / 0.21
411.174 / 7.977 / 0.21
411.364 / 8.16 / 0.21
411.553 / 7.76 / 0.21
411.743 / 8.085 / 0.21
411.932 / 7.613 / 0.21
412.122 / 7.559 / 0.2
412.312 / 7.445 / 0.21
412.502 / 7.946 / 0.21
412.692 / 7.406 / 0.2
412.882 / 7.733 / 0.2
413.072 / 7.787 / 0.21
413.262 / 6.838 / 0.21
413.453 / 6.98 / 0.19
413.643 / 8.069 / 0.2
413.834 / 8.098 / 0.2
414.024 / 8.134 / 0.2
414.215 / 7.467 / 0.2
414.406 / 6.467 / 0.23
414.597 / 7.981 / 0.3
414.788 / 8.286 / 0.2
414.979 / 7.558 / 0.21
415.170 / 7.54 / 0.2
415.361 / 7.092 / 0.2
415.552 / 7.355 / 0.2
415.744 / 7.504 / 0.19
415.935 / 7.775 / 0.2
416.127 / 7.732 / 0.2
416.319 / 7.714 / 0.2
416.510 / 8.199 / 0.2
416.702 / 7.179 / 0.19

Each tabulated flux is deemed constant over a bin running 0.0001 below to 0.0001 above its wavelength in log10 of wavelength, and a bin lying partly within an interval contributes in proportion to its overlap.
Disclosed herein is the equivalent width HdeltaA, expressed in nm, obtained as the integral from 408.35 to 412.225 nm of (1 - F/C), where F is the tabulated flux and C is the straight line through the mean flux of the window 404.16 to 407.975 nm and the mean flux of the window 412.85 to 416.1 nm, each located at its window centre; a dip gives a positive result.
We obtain 0.00 nm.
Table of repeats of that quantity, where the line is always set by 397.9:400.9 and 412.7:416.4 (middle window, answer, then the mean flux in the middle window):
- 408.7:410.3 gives 0.080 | 6.99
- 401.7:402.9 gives -0.075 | 7.49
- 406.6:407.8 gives 0.029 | 7.09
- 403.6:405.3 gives -0.016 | 7.2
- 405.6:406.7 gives 0.034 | 6.99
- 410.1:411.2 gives 0.084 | 6.85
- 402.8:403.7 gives -0.004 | 7.12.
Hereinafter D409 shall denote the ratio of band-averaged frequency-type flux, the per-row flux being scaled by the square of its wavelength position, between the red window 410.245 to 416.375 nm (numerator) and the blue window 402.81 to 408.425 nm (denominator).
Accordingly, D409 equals 1.1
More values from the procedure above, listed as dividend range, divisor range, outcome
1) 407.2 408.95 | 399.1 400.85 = 1.08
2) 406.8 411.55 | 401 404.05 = 1.01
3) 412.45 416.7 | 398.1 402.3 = 1.15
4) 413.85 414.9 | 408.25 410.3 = 1.12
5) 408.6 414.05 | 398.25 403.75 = 1.09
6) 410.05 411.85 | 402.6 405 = 1.04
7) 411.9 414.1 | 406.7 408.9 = 1.08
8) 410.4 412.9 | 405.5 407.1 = 1.10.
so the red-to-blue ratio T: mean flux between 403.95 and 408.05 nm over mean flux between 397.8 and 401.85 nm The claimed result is 1.01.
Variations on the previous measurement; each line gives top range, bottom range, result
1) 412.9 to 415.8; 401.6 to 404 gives 1.03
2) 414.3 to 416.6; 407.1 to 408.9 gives 1.05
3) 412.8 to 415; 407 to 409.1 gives 1.04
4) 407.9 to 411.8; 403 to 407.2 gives 1.03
